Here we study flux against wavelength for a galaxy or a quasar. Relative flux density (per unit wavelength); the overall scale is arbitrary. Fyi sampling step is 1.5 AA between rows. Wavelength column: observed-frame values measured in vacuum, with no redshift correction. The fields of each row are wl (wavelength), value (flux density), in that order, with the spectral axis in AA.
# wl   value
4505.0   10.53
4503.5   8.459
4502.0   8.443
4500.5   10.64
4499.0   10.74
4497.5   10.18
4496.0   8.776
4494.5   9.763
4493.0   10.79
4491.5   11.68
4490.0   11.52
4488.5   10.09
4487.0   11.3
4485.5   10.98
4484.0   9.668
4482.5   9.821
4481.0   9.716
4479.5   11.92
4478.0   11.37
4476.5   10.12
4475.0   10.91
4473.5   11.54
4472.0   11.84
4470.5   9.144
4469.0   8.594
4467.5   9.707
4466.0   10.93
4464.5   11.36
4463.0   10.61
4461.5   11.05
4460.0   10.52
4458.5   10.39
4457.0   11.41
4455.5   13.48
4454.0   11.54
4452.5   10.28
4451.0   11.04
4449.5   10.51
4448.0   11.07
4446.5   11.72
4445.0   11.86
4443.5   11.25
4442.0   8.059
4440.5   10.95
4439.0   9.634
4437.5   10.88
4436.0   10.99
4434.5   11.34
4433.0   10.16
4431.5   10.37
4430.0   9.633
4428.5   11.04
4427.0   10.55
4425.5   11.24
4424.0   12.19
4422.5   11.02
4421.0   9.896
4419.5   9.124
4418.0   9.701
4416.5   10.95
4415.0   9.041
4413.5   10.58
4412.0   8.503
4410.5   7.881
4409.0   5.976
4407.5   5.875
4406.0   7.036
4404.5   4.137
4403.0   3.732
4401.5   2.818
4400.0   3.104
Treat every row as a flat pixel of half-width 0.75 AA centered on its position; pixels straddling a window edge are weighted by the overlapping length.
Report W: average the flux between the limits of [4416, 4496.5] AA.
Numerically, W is 10.7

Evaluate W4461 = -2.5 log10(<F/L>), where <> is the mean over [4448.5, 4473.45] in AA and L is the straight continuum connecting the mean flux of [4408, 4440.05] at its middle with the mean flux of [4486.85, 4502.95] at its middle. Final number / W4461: -0.07 mag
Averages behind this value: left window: 10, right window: 10.3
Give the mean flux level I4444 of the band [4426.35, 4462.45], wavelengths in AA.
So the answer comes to 10.8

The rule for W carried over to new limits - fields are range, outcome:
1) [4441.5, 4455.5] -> 11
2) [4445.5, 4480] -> 10.9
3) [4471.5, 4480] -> 11.2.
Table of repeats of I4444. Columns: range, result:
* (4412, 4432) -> 10.3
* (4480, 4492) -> 10.6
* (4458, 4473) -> 10.4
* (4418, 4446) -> 10.6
